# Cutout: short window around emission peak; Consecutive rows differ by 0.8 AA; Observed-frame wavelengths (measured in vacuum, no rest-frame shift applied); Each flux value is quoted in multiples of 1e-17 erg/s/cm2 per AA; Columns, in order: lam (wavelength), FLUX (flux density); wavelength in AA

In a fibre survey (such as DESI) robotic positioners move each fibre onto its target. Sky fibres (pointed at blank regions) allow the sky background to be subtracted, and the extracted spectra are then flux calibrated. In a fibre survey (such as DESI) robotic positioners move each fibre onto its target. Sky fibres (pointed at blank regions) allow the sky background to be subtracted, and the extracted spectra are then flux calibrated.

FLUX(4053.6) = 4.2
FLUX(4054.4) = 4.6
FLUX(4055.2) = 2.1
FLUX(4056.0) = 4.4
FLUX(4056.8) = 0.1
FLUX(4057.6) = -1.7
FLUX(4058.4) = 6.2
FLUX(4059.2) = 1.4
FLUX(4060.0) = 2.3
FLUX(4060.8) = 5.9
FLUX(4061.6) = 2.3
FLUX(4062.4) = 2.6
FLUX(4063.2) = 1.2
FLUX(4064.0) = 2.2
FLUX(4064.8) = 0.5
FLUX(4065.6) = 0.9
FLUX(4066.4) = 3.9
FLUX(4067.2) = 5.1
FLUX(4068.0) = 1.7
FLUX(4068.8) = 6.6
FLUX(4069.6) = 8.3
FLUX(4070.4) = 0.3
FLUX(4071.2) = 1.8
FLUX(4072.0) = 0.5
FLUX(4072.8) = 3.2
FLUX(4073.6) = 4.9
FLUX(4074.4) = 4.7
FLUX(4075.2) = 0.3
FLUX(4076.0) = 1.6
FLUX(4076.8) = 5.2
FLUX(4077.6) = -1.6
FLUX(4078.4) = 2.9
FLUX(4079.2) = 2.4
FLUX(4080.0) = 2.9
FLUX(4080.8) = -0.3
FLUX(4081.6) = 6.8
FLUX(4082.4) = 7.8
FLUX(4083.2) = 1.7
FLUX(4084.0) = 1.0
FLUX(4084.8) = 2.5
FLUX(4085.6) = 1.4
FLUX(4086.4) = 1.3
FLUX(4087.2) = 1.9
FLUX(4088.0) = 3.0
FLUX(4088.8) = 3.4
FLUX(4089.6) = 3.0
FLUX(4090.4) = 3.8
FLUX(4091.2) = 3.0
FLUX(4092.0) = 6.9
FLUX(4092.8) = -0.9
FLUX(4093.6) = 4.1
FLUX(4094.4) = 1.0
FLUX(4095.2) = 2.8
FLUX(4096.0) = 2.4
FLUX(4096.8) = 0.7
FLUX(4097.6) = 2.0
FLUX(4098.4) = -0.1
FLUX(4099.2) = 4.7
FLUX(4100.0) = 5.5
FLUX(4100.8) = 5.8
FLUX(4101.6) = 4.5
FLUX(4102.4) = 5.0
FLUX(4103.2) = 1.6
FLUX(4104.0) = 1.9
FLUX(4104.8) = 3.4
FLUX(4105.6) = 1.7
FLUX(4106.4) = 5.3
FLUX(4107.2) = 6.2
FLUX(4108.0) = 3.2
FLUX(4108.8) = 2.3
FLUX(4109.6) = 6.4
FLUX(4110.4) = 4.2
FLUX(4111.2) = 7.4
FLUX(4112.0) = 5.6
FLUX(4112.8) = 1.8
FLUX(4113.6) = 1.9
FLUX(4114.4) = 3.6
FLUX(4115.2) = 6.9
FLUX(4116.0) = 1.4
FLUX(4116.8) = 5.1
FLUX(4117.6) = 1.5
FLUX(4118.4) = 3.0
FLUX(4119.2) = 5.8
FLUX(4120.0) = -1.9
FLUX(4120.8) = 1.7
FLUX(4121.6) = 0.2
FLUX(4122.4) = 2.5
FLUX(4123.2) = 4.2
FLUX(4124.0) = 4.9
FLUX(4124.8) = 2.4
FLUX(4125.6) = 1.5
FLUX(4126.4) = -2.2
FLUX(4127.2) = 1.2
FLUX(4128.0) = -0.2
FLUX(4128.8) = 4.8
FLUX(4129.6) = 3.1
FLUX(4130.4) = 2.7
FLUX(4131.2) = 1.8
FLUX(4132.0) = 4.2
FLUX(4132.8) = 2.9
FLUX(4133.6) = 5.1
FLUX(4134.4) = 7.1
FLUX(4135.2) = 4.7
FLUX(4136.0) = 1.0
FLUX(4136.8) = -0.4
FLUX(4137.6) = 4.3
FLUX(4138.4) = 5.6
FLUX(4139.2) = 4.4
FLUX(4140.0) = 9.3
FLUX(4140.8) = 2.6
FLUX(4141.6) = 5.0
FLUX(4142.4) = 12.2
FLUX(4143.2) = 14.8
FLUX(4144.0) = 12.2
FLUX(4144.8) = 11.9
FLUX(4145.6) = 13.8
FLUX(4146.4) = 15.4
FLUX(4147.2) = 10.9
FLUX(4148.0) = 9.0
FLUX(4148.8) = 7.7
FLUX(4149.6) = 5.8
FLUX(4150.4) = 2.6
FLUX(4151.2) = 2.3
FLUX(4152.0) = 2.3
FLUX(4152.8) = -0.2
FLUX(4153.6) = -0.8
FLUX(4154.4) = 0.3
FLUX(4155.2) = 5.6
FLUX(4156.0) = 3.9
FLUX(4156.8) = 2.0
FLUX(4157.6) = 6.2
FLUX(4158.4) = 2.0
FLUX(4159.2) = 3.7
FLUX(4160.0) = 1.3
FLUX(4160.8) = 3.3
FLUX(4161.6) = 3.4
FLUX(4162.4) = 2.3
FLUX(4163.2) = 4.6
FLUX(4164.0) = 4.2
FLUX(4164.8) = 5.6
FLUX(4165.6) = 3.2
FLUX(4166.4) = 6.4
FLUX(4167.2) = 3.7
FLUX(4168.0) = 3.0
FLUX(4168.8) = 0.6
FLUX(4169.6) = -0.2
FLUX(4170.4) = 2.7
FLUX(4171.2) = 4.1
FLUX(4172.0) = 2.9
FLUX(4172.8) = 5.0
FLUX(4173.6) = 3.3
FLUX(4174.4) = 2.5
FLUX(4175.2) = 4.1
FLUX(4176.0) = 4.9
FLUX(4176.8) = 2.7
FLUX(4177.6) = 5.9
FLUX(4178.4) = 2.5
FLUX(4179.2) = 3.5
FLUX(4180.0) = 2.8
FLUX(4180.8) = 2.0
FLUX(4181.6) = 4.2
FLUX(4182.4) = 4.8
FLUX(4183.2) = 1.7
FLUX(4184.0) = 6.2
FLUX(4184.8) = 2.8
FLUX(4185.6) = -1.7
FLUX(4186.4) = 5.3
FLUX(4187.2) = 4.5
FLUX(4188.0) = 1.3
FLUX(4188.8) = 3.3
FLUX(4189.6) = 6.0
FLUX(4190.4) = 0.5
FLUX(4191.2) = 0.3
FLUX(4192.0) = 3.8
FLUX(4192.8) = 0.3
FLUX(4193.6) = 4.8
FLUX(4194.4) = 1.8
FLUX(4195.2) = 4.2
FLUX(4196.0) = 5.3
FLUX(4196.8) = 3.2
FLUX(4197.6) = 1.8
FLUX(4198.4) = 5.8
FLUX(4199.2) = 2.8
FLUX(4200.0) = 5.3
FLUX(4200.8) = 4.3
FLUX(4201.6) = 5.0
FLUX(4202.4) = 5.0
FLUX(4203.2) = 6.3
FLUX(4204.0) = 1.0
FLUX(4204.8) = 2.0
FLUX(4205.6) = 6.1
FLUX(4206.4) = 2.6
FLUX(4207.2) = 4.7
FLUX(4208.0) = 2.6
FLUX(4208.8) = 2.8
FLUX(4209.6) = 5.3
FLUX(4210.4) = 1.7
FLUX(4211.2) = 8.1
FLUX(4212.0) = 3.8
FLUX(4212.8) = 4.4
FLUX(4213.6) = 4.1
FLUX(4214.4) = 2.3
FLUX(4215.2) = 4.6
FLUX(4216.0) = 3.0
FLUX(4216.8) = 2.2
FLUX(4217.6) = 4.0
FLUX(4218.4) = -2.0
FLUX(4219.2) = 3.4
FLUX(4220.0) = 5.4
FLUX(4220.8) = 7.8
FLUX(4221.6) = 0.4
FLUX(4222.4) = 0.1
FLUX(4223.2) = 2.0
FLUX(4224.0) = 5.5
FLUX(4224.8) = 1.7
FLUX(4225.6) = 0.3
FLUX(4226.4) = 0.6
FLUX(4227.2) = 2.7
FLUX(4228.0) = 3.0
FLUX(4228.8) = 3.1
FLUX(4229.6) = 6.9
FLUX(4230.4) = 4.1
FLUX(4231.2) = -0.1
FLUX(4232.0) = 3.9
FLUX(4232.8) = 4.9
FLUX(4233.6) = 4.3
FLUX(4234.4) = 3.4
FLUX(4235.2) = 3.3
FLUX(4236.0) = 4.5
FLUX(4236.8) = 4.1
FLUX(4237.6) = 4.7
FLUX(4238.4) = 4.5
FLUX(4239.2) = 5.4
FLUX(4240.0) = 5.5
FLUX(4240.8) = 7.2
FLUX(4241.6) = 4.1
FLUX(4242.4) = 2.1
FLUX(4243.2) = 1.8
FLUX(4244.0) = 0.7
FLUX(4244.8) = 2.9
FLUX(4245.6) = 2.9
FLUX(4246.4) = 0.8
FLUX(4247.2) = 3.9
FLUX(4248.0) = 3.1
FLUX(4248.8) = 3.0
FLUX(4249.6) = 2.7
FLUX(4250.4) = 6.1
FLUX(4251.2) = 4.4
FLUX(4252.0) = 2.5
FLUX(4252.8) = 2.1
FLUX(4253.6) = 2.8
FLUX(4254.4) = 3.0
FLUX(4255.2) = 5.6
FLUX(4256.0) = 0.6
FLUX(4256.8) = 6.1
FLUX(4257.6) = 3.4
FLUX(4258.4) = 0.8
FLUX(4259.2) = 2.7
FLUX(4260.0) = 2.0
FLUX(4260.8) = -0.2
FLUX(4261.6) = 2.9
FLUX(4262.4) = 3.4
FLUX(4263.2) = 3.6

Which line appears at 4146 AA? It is [O II] 3727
